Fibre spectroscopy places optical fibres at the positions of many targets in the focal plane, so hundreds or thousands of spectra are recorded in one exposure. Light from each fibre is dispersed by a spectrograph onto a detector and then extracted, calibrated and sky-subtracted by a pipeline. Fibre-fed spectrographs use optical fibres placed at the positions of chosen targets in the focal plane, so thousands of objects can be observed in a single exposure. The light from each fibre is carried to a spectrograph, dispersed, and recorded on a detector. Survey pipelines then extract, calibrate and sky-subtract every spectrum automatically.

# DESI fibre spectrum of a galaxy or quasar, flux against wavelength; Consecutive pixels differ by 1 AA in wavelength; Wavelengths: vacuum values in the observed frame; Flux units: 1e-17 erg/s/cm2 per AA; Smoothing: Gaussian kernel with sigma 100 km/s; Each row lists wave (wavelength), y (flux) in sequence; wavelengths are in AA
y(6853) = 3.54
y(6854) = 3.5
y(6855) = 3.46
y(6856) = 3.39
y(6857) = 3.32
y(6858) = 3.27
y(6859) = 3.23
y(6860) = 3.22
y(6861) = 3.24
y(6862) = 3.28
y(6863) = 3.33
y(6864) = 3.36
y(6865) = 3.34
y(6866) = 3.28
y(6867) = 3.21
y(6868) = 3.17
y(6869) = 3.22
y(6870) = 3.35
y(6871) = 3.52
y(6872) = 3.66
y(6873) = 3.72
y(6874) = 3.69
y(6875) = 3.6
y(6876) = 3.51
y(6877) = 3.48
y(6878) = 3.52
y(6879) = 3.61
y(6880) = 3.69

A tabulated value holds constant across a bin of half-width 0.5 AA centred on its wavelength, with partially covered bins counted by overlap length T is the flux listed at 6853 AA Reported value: 3.54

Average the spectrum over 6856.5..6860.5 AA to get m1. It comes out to 3.26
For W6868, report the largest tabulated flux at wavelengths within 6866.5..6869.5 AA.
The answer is 3.22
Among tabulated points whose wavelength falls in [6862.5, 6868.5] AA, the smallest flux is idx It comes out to 3.17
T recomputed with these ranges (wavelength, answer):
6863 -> 3.33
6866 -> 3.28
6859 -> 3.23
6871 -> 3.52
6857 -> 3.32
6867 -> 3.21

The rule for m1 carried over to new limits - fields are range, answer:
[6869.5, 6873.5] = 3.56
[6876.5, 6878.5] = 3.5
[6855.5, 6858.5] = 3.33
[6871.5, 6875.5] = 3.67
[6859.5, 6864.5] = 3.29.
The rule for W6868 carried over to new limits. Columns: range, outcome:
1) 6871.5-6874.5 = 3.72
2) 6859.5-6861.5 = 3.24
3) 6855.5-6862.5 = 3.39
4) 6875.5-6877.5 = 3.51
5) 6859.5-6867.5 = 3.36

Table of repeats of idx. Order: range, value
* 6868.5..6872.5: 3.22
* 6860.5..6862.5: 3.24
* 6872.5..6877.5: 3.48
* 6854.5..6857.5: 3.32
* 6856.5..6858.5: 3.27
